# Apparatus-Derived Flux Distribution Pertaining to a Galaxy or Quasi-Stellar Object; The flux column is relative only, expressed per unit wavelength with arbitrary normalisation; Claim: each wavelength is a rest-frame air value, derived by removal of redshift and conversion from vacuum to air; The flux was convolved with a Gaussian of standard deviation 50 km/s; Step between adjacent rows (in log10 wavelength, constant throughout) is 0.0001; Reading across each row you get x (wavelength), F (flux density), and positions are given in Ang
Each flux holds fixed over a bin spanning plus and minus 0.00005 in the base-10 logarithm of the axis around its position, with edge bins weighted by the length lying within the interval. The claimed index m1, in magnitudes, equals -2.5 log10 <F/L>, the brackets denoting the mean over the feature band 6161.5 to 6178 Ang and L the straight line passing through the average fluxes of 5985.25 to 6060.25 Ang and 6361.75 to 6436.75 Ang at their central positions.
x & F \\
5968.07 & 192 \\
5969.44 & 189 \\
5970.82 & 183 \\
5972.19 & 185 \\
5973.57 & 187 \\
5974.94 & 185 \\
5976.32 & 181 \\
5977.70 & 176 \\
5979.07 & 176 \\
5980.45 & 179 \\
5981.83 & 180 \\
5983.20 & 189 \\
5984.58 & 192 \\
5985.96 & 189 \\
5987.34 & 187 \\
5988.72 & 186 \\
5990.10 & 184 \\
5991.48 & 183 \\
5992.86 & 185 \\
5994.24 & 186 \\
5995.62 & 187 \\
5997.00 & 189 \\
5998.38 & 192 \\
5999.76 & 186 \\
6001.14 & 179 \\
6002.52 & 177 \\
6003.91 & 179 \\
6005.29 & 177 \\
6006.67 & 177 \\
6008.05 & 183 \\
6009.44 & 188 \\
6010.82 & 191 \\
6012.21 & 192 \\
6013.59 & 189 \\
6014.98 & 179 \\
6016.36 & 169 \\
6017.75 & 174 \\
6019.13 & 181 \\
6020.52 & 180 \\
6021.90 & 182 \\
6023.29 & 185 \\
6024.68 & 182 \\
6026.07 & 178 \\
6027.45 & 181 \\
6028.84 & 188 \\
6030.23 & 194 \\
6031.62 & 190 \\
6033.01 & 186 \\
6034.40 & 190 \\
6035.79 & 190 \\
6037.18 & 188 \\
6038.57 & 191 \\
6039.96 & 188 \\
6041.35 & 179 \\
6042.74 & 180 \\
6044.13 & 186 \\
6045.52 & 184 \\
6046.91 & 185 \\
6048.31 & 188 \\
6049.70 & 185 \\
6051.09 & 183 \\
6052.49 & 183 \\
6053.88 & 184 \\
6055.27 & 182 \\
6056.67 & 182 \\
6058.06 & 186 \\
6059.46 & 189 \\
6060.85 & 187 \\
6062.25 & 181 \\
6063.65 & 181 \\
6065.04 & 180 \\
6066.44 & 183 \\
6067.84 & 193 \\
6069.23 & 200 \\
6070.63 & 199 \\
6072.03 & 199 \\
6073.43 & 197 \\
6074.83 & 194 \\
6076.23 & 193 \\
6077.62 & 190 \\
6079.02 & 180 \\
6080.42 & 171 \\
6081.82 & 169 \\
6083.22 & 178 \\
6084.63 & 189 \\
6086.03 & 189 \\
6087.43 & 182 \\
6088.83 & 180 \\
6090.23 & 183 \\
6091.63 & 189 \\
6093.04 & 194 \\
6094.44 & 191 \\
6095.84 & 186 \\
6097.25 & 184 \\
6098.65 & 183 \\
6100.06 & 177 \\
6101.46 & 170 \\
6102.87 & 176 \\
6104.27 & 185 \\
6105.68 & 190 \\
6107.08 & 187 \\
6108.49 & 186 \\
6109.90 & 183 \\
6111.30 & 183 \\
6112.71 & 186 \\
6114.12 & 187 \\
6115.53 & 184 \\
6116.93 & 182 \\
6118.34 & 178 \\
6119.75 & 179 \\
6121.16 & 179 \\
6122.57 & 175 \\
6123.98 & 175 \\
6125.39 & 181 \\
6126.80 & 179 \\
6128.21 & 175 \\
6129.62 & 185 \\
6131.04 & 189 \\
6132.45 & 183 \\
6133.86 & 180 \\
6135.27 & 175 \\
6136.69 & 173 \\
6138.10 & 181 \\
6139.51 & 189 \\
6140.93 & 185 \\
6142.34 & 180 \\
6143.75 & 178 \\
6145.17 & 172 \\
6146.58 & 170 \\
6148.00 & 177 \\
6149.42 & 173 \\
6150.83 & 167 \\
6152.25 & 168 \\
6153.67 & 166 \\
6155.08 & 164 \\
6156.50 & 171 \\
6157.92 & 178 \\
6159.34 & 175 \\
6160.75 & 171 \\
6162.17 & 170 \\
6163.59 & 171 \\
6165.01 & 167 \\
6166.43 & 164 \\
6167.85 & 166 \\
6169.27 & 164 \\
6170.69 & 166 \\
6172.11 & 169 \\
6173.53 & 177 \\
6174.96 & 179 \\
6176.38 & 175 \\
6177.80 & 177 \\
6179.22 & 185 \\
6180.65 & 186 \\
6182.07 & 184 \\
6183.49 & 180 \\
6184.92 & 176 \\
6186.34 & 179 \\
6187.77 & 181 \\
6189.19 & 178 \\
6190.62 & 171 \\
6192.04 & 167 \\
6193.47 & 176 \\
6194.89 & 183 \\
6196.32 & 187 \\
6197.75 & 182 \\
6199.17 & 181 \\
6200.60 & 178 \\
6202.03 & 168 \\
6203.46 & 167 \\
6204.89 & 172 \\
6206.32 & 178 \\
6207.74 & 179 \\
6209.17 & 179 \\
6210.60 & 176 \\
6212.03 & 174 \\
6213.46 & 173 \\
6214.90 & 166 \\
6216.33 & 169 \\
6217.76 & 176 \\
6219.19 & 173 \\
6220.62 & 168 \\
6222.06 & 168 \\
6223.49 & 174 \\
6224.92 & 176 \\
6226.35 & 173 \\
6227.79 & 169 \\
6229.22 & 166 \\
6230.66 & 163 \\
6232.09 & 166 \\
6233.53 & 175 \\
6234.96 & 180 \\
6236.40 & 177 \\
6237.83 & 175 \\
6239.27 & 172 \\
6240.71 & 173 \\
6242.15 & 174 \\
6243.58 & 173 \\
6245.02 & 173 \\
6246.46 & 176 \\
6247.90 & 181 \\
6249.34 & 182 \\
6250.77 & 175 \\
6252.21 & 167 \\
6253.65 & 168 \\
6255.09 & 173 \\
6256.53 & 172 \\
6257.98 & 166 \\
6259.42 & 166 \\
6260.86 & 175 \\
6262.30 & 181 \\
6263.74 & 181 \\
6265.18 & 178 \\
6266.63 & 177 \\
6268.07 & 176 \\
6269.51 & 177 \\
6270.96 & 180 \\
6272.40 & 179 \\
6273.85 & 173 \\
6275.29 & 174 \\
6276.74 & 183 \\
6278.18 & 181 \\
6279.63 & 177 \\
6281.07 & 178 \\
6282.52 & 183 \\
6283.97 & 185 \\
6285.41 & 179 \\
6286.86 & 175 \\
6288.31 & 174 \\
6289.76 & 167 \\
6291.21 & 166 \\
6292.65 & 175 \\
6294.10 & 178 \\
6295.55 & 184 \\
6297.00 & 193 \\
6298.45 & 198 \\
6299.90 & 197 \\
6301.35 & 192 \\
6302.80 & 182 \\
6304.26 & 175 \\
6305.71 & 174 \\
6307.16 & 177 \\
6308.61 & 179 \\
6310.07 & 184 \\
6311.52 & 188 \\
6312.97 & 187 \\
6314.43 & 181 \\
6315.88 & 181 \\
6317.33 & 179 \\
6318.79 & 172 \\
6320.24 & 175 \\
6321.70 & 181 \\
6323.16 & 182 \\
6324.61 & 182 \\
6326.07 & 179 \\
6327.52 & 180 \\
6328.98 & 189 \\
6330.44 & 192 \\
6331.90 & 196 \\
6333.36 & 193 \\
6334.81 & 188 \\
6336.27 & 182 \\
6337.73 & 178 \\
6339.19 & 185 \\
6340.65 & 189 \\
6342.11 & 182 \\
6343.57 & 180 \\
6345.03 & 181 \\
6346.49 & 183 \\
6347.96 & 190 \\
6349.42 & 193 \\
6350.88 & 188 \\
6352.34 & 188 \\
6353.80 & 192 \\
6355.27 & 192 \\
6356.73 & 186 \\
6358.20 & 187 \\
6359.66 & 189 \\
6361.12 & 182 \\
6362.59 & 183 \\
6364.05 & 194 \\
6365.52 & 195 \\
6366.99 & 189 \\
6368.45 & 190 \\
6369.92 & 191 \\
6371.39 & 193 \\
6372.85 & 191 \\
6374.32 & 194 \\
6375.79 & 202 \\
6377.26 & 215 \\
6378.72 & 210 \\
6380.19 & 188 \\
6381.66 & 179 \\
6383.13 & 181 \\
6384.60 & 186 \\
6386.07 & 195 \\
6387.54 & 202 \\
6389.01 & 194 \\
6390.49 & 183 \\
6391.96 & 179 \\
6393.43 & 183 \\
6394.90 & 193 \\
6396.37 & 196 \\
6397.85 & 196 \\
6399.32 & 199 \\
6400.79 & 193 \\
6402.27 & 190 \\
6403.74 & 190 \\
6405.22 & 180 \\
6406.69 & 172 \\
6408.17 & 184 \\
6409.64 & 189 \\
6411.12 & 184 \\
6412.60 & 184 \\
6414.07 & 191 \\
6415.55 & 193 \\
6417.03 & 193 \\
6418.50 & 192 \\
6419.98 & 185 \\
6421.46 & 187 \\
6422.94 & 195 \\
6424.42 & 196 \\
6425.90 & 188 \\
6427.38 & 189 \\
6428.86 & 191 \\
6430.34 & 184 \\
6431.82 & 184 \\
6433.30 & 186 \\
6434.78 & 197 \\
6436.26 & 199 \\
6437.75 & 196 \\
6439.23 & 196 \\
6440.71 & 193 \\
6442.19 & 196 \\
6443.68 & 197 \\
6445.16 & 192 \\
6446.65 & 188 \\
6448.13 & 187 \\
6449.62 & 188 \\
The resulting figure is 0.101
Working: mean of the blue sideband 184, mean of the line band 170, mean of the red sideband 190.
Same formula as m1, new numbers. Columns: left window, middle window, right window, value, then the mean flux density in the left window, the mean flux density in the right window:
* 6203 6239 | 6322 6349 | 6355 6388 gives 0.01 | 173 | 192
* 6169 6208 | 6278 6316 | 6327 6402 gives 0.02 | 177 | 190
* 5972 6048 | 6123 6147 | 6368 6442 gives 0.04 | 184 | 191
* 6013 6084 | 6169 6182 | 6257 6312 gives 0.03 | 185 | 179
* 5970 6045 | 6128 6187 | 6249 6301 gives 0.03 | 184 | 178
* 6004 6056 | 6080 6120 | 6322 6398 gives 0.01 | 184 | 189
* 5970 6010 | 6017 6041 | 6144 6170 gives -0.03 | 184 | 170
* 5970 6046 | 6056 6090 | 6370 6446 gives -0.01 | 184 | 191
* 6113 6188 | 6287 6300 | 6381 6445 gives 0.02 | 176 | 190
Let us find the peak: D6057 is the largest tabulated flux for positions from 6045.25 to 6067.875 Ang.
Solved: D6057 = 193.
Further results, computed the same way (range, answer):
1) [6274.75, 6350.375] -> 198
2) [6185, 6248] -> 187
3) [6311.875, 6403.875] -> 215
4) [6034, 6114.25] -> 200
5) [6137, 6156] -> 189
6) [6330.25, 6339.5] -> 196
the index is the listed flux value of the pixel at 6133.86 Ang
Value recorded 180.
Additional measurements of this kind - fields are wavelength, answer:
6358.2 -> 187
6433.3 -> 186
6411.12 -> 184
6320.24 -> 175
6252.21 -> 167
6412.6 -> 184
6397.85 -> 196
